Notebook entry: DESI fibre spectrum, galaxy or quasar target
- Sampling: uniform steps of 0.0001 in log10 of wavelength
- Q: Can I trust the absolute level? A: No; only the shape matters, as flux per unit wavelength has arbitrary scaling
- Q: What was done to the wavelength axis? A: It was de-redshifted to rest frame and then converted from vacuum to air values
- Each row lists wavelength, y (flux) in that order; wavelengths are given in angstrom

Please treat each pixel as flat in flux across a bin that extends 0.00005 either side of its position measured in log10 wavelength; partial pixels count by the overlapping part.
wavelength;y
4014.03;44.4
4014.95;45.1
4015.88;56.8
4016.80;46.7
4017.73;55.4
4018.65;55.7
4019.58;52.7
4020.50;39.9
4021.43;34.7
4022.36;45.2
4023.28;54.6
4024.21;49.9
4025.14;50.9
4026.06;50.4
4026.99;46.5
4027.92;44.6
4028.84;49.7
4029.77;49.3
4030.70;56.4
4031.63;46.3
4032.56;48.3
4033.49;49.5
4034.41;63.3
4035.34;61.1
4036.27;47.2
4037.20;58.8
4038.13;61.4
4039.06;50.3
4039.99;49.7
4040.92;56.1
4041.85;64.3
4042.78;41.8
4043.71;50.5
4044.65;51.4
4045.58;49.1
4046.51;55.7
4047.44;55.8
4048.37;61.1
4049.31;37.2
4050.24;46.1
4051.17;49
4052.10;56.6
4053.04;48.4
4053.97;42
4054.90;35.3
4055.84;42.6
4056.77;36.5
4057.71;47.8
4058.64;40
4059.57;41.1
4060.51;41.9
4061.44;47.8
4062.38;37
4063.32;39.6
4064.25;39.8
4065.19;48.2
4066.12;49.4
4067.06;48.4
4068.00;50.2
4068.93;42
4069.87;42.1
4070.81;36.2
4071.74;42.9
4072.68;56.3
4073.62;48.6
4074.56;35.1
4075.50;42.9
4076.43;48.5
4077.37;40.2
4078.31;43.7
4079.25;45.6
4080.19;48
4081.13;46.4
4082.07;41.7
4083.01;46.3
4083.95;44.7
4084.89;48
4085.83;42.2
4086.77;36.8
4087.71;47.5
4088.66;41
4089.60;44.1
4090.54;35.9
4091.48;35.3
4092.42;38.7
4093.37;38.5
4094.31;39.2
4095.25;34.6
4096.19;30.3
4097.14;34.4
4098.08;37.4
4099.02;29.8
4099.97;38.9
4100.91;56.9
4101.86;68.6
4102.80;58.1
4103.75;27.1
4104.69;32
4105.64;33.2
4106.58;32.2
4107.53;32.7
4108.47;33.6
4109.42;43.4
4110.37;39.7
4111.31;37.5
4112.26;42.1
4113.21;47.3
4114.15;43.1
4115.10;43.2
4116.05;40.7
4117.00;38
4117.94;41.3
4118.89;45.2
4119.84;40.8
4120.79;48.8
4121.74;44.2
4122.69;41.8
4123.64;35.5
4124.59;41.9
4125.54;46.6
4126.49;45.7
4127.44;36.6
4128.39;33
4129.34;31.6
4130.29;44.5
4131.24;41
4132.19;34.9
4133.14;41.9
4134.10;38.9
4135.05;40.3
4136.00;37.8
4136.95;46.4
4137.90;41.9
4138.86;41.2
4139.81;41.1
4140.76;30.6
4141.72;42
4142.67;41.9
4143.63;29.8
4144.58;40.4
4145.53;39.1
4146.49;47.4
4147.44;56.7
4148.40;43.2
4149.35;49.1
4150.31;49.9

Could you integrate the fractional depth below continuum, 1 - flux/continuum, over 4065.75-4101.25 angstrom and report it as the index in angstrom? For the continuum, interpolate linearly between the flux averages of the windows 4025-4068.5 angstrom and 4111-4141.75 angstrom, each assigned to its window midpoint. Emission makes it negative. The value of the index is 2.3 angstrom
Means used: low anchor 48.8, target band 42.3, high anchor 40.8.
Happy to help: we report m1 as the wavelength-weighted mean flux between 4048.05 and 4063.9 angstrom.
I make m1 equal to 43.9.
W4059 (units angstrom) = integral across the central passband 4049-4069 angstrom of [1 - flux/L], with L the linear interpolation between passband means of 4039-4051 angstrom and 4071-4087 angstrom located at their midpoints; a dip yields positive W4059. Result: 1.87 angstrom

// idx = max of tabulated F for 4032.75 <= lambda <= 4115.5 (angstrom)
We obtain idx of 68.6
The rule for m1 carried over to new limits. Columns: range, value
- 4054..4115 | 41.8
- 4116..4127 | 42.6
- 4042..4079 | 45.5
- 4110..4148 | 41.1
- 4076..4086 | 45.1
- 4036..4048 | 53.4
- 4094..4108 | 39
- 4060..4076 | 44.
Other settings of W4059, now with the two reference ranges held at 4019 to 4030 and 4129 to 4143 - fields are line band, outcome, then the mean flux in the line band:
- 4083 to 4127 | 1.04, 40.9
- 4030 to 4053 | -3.19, 52.7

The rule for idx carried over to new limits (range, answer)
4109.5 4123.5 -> 48.8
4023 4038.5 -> 63.3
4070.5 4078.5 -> 56.3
